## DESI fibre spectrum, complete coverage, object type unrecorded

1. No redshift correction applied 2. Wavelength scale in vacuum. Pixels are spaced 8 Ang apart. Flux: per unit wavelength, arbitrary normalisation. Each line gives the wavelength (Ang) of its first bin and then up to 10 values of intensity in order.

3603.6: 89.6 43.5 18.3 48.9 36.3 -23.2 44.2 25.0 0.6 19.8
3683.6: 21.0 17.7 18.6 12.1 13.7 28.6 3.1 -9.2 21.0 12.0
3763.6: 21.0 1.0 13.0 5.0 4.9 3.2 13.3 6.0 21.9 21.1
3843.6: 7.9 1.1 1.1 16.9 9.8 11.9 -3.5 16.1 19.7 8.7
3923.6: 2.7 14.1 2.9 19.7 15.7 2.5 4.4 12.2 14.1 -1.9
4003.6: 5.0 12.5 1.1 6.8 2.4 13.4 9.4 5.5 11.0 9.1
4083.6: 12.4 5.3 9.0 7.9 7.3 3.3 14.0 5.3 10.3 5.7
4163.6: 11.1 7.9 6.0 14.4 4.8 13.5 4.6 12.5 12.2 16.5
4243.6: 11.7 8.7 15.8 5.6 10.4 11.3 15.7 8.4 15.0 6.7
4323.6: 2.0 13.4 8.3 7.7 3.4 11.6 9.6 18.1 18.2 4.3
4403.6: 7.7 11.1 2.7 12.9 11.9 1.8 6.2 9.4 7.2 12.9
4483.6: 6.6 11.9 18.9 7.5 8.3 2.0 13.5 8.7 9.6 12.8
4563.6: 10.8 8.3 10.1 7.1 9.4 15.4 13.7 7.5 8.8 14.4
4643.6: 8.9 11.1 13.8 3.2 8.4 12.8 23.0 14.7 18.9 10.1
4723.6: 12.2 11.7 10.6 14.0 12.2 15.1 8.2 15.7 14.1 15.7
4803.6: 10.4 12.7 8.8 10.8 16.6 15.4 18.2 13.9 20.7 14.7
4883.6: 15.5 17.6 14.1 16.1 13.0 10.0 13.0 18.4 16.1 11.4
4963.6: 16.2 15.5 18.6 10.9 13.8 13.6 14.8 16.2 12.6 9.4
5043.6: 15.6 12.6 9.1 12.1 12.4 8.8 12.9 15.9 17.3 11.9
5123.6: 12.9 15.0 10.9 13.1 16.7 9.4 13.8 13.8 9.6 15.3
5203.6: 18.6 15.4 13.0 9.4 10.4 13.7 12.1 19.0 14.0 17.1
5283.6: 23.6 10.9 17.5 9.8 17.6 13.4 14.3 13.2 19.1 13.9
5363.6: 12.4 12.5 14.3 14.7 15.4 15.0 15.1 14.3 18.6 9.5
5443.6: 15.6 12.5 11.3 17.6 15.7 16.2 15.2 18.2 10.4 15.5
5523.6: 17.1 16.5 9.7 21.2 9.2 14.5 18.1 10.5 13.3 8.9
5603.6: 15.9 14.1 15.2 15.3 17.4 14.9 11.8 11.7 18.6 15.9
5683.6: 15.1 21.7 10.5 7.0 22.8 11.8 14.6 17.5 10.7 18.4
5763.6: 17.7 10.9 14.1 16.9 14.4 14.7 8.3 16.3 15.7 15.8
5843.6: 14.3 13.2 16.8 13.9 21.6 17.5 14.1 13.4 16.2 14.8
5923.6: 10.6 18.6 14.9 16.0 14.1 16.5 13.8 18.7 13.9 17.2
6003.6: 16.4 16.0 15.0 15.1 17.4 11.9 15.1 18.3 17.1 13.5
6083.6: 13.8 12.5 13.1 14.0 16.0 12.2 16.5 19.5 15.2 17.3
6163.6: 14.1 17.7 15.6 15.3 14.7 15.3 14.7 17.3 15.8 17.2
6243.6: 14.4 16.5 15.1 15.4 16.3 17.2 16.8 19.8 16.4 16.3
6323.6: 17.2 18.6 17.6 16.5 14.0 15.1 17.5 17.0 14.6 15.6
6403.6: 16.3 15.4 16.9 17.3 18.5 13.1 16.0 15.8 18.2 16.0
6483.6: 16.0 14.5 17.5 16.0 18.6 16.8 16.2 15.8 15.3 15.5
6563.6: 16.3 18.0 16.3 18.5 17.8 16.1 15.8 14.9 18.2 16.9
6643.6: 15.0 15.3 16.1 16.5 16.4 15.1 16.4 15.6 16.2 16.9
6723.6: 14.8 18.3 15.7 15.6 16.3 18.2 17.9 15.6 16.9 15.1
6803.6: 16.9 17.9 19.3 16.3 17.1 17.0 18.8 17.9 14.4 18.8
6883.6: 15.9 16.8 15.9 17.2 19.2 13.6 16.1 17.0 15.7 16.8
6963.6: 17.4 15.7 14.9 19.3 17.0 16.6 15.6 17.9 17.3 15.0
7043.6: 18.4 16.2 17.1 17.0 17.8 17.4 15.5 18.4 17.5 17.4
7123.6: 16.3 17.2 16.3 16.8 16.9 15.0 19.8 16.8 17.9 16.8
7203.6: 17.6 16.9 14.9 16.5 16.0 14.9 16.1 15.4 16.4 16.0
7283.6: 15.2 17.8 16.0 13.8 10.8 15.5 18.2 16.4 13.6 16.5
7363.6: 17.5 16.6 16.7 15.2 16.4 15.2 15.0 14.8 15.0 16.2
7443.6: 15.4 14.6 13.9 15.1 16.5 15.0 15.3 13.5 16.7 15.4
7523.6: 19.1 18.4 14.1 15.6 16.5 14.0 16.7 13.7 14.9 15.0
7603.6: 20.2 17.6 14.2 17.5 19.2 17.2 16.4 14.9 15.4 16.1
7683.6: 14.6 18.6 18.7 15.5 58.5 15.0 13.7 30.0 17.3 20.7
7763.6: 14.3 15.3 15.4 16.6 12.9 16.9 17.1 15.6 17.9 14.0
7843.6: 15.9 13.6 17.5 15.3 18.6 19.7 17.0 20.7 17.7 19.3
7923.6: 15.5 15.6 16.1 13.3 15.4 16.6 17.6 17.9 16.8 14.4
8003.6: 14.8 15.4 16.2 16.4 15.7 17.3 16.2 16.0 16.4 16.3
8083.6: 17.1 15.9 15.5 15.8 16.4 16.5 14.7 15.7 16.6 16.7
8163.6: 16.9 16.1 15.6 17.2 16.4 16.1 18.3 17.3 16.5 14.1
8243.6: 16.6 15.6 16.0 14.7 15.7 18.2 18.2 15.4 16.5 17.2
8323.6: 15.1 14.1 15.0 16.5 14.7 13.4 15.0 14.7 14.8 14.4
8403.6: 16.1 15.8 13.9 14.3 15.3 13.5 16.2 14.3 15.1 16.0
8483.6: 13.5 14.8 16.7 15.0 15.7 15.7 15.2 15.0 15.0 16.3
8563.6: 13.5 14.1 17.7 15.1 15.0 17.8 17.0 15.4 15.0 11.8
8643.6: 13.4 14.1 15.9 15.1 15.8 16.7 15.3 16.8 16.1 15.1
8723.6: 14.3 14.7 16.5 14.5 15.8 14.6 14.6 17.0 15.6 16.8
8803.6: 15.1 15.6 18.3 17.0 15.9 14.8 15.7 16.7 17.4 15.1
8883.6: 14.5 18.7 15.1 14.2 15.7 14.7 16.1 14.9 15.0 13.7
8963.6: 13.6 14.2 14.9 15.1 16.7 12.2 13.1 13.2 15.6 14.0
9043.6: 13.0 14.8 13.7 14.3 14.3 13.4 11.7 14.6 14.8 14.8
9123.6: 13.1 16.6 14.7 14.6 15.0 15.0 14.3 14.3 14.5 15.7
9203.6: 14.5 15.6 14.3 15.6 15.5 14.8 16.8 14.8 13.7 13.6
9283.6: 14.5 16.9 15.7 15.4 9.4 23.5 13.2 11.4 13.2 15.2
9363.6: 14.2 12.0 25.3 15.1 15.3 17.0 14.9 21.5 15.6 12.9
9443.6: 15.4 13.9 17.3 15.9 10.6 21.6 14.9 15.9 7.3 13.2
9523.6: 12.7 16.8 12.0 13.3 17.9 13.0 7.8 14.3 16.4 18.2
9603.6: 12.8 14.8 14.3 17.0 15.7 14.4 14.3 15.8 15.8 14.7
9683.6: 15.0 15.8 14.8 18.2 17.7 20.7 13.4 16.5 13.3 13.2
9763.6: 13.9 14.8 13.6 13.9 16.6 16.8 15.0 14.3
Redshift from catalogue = 0.18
